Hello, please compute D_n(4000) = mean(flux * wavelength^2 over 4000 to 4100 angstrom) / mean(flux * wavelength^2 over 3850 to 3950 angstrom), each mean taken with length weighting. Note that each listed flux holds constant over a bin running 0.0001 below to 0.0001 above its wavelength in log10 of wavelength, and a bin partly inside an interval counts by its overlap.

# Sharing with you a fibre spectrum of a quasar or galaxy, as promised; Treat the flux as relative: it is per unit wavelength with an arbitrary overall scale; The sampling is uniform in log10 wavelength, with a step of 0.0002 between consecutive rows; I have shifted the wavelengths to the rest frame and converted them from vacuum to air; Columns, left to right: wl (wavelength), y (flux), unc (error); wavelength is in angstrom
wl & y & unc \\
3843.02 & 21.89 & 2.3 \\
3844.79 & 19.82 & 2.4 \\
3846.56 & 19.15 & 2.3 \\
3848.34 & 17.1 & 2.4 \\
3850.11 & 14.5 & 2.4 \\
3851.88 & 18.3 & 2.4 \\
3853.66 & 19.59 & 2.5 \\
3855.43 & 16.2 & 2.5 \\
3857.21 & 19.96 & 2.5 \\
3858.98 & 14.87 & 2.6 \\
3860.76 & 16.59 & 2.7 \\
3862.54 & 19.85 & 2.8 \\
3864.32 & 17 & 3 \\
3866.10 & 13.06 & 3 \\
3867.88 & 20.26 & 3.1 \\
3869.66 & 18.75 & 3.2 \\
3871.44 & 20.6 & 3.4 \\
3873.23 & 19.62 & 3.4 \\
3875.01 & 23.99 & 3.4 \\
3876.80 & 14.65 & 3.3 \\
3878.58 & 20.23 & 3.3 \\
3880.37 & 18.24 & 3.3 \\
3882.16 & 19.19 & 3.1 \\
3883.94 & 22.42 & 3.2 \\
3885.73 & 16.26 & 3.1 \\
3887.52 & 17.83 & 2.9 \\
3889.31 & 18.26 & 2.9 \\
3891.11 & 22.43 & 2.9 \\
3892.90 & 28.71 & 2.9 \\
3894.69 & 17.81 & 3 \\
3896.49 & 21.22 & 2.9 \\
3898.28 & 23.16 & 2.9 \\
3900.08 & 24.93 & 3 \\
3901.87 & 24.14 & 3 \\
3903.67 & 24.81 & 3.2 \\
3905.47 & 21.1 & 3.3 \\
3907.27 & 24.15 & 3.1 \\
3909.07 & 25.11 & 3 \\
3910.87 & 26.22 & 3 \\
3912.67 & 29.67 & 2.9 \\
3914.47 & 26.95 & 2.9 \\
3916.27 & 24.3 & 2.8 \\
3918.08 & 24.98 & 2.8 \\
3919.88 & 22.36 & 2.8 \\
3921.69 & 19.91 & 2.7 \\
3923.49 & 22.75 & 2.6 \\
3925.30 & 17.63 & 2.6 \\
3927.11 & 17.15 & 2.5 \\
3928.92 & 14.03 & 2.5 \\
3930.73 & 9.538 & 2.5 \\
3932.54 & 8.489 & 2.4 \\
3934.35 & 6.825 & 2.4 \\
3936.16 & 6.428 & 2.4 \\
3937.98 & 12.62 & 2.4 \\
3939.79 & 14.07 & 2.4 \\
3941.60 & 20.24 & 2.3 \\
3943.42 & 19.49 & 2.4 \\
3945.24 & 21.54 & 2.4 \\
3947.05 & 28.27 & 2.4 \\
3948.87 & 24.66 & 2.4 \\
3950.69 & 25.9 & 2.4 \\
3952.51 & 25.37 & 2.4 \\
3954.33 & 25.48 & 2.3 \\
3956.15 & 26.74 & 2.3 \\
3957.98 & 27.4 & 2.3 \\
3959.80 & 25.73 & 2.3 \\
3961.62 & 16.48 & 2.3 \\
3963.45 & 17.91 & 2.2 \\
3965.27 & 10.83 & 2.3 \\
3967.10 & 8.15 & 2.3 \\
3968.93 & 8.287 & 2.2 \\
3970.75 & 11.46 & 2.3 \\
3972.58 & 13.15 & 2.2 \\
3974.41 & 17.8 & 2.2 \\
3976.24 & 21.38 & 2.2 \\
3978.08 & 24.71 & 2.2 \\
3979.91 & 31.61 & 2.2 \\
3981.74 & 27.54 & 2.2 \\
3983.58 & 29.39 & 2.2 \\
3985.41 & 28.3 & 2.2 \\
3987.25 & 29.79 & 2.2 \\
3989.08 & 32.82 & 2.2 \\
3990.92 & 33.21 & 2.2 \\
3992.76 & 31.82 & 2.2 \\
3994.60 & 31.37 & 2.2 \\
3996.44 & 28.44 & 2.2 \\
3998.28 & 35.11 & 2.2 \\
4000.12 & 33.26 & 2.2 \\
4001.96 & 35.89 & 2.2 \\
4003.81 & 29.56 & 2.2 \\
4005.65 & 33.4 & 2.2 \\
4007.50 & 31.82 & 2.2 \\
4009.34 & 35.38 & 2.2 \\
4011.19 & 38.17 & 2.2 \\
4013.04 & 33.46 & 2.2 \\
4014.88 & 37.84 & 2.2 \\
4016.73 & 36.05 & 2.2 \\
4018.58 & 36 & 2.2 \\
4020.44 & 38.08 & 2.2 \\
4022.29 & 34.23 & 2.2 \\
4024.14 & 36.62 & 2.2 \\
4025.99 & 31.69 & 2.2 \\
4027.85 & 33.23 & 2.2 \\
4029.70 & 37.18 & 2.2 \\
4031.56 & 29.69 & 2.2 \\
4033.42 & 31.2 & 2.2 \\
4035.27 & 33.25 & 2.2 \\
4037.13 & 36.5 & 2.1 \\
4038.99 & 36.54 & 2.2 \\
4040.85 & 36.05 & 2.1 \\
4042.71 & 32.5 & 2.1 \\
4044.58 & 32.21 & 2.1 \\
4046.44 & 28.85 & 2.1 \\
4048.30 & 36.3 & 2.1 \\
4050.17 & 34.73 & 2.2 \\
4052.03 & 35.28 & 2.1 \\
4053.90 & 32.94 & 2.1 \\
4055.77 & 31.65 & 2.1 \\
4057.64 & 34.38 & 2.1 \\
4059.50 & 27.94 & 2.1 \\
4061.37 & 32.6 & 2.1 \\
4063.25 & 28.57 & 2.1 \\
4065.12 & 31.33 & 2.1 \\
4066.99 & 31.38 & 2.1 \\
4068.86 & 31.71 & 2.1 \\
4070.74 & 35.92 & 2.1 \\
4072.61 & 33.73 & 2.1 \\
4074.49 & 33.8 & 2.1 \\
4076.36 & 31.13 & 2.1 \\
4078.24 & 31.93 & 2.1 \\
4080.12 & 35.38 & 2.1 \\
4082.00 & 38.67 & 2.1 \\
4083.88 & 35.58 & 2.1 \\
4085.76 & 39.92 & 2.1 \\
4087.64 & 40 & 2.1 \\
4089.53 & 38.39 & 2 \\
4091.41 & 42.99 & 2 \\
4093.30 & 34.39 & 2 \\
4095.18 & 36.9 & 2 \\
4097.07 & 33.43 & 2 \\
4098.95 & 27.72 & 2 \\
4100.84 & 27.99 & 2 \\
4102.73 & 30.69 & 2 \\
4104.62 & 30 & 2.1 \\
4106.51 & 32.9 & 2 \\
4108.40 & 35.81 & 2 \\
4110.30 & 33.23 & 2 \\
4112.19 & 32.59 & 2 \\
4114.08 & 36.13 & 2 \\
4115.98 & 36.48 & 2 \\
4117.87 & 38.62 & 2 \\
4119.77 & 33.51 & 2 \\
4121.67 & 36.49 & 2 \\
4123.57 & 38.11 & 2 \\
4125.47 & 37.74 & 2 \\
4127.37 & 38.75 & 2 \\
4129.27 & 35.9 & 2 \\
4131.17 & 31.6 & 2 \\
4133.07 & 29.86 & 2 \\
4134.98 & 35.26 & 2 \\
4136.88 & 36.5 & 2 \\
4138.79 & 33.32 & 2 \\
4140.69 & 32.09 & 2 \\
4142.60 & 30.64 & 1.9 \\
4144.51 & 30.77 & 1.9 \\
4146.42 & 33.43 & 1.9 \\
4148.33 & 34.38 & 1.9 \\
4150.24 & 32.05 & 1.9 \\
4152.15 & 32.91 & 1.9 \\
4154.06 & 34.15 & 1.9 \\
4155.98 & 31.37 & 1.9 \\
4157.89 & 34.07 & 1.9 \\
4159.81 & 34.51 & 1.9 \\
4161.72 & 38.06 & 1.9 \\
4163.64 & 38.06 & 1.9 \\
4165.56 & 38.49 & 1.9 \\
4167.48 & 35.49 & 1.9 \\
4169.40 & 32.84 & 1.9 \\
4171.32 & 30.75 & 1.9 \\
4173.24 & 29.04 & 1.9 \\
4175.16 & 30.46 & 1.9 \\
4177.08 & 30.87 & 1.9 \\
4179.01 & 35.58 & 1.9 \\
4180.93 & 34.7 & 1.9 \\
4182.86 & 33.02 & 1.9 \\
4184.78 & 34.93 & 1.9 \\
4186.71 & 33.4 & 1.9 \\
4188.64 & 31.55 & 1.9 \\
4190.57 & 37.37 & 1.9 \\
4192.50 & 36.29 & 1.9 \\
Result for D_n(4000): 1.9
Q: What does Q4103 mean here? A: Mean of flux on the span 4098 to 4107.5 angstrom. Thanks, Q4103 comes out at 29.9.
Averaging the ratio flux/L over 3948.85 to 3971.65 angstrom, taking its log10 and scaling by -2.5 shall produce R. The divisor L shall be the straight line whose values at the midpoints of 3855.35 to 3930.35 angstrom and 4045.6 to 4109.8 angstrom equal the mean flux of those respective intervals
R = 0.29 mag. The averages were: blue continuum 20.7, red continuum 33.7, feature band 19.4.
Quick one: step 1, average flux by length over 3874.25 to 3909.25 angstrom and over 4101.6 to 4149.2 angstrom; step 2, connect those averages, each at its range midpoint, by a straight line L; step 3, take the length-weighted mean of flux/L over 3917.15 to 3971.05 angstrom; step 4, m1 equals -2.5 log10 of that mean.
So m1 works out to 0.31 mag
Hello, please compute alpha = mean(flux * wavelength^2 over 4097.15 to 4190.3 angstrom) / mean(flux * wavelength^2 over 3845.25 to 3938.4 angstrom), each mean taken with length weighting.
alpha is 2.0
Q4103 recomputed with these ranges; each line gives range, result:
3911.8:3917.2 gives 26.9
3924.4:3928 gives 17.4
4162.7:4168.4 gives 37.3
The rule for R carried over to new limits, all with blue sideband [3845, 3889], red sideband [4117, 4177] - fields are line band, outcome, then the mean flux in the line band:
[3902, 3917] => -0.216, 25.2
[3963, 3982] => 0.378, 17.2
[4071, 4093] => -0.194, 36.4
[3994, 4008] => -0.245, 32.4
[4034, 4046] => -0.215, 34.2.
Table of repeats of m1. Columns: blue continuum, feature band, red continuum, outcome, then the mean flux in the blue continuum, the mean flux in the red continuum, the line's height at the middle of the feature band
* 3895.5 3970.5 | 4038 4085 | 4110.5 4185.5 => -0.169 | 20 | 34.2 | 28.5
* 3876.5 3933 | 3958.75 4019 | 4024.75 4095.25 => 0.052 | 21.1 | 34.1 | 28.1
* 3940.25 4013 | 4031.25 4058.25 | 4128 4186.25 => -0.173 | 25.6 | 33.5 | 28.6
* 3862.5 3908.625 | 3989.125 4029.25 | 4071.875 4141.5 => -0.192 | 20.5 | 34.8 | 28.5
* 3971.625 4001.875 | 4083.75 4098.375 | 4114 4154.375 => -0.153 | 28.3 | 34.5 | 32.7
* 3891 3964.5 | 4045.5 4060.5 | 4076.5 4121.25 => -0.055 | 21.1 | 34.9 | 31.2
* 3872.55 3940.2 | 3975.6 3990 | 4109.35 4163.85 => -0.148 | 19.8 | 34.5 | 24.7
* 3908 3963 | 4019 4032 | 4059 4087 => -0.193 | 20.5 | 33.5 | 29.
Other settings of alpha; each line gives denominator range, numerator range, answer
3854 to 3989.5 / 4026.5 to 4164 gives 1.82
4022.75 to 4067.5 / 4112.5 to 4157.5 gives 1.08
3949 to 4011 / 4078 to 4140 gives 1.45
